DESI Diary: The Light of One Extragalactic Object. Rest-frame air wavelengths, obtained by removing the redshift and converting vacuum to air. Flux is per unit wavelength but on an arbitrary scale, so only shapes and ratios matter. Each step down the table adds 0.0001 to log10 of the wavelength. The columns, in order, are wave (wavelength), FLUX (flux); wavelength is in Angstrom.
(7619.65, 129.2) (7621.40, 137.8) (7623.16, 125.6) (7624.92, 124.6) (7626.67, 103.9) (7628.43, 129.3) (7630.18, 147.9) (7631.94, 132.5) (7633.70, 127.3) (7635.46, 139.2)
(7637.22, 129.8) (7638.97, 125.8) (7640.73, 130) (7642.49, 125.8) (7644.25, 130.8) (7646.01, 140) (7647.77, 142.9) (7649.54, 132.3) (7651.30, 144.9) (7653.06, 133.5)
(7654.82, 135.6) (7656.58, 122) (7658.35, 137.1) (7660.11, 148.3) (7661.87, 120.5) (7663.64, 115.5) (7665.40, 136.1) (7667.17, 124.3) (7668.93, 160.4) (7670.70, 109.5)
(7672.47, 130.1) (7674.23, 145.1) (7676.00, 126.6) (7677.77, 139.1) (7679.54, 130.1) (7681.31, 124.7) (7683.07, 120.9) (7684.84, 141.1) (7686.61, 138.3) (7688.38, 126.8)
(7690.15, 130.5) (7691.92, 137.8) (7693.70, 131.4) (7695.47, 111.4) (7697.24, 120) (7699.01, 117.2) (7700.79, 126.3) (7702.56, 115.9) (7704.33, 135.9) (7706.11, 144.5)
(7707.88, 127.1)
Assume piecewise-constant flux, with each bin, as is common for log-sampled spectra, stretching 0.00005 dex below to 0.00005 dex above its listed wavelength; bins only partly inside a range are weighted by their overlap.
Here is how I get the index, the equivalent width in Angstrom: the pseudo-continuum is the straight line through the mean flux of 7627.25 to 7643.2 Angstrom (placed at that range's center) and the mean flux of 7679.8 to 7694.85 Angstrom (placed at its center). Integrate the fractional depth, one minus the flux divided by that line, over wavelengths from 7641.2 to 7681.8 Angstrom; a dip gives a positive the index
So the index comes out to -0.5 Angstrom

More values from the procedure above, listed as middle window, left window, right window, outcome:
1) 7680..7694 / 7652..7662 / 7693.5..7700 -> -1.0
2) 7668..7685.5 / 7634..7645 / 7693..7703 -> -1.2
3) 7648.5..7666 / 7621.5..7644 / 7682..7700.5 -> -0.6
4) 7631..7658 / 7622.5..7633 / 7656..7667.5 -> -1.0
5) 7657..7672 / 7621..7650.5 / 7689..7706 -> -0.3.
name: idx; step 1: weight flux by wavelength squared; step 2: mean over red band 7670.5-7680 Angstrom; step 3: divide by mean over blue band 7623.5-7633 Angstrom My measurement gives 1.04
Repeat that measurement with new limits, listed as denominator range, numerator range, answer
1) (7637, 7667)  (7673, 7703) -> 0.98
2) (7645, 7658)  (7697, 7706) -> 0.93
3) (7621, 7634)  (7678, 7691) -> 1.04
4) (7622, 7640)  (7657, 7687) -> 1.04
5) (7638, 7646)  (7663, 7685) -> 1.02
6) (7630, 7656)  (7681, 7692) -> 0.99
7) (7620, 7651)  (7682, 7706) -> 0.99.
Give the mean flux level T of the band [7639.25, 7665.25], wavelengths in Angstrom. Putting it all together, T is 133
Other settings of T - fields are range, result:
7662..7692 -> 131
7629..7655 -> 134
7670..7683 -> 129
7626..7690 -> 132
